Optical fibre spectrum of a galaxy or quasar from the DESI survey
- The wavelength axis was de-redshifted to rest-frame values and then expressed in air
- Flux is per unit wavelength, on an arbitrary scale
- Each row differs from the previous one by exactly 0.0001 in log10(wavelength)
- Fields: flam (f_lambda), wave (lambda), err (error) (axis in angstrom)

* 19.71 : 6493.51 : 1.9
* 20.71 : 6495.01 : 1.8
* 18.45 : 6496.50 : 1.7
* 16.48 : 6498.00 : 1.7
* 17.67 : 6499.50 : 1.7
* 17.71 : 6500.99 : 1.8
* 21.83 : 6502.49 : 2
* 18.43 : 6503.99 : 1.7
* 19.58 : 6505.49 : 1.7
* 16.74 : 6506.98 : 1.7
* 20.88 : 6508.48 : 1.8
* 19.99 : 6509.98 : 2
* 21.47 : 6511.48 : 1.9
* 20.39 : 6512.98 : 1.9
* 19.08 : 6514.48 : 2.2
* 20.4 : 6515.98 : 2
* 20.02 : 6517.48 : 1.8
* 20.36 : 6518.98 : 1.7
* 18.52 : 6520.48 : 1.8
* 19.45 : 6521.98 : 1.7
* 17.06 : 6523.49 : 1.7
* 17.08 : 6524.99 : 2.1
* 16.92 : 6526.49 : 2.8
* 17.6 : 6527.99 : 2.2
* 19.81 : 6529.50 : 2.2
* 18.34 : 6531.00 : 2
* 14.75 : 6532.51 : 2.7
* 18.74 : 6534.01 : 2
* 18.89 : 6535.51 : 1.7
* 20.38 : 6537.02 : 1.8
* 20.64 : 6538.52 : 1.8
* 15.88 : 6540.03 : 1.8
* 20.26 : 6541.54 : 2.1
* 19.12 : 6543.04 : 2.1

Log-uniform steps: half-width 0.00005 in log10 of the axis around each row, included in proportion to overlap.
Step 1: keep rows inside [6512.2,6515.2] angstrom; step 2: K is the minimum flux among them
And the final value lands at 19.08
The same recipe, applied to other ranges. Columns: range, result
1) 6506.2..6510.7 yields 16.74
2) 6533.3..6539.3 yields 18.74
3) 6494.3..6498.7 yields 16.48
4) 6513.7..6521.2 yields 18.52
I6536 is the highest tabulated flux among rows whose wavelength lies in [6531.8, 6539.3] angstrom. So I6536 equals 20.64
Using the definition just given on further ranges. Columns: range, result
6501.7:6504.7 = 21.83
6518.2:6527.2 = 20.36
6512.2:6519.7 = 20.4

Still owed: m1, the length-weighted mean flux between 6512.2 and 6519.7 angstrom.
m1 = 20.1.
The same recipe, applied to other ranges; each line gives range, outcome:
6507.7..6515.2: 20.3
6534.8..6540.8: 18.9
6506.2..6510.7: 19.2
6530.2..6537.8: 18.3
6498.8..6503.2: 19.1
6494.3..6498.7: 18.6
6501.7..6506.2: 19.9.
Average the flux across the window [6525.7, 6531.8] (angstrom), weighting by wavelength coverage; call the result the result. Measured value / 18.1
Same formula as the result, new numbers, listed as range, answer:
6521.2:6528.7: 17.6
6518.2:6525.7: 18.5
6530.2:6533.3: 16.6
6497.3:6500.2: 17.1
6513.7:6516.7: 19.7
